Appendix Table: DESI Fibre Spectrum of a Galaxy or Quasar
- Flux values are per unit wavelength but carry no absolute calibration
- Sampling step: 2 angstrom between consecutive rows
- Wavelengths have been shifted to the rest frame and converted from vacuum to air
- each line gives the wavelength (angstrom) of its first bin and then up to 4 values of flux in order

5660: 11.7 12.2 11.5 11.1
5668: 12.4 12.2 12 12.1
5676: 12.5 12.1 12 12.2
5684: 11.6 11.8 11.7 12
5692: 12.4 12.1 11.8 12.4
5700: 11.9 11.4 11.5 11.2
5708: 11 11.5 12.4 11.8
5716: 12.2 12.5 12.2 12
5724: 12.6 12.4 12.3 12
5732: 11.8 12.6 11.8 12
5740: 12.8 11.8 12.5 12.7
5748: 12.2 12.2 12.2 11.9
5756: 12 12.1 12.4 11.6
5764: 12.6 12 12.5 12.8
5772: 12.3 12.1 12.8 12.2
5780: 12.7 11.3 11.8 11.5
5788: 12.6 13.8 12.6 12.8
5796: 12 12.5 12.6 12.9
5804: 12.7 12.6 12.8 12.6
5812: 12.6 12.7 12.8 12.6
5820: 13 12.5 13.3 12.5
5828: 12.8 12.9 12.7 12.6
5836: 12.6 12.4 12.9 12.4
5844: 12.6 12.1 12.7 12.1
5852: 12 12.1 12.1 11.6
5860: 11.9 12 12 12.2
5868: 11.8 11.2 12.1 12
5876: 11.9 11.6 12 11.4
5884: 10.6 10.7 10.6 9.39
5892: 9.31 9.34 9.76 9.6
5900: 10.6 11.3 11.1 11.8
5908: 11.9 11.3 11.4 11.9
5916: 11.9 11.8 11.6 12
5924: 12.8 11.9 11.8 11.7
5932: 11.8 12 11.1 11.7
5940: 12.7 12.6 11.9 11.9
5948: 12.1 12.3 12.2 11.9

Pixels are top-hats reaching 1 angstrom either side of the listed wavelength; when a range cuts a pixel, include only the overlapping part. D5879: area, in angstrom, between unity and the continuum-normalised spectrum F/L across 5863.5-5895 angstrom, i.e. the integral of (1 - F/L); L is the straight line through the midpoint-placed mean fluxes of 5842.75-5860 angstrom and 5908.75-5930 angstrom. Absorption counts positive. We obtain 2.4 angstrom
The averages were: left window 12.2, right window 11.8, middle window 11.1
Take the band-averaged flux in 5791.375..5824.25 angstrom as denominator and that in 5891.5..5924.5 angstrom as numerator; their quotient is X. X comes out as 0.88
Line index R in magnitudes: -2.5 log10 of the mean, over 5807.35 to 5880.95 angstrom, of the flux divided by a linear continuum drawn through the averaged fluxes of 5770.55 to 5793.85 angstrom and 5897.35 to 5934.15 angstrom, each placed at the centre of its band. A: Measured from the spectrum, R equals -0.03 mag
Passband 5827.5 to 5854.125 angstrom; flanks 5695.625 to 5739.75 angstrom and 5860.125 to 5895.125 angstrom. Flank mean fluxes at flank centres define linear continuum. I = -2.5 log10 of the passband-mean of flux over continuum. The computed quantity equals -0.10 mag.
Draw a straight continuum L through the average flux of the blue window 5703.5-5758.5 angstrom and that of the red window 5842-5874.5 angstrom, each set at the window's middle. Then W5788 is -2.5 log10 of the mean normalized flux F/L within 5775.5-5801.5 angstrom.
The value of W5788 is -0.03 mag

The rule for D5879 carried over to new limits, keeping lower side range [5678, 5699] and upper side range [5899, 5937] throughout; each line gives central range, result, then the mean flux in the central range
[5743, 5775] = -1.0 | 12.3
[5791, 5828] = -2.7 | 12.7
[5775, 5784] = -0.2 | 12.2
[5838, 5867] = -1.1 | 12.2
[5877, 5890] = 0.8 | 11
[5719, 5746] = -0.7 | 12.2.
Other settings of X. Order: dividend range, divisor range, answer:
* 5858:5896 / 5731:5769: 0.92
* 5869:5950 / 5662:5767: 0.95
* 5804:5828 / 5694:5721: 1.08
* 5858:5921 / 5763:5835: 0.89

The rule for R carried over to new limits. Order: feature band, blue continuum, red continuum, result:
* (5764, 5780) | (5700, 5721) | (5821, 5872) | -0.04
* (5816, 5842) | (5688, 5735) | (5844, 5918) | -0.10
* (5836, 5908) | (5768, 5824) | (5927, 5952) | 0.07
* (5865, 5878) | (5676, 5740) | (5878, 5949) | -0.03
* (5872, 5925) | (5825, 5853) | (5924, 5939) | 0.08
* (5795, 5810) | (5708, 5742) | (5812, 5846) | 0.00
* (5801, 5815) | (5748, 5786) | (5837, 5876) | -0.05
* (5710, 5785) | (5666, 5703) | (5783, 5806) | 0.01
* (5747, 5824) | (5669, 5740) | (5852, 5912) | -0.07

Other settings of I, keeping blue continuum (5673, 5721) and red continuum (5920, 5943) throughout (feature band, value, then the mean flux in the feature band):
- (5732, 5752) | -0.03 mag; 12.3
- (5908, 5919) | 0.03 mag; 11.7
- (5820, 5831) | -0.07 mag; 12.8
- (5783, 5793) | -0.05 mag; 12.5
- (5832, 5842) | -0.06 mag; 12.6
